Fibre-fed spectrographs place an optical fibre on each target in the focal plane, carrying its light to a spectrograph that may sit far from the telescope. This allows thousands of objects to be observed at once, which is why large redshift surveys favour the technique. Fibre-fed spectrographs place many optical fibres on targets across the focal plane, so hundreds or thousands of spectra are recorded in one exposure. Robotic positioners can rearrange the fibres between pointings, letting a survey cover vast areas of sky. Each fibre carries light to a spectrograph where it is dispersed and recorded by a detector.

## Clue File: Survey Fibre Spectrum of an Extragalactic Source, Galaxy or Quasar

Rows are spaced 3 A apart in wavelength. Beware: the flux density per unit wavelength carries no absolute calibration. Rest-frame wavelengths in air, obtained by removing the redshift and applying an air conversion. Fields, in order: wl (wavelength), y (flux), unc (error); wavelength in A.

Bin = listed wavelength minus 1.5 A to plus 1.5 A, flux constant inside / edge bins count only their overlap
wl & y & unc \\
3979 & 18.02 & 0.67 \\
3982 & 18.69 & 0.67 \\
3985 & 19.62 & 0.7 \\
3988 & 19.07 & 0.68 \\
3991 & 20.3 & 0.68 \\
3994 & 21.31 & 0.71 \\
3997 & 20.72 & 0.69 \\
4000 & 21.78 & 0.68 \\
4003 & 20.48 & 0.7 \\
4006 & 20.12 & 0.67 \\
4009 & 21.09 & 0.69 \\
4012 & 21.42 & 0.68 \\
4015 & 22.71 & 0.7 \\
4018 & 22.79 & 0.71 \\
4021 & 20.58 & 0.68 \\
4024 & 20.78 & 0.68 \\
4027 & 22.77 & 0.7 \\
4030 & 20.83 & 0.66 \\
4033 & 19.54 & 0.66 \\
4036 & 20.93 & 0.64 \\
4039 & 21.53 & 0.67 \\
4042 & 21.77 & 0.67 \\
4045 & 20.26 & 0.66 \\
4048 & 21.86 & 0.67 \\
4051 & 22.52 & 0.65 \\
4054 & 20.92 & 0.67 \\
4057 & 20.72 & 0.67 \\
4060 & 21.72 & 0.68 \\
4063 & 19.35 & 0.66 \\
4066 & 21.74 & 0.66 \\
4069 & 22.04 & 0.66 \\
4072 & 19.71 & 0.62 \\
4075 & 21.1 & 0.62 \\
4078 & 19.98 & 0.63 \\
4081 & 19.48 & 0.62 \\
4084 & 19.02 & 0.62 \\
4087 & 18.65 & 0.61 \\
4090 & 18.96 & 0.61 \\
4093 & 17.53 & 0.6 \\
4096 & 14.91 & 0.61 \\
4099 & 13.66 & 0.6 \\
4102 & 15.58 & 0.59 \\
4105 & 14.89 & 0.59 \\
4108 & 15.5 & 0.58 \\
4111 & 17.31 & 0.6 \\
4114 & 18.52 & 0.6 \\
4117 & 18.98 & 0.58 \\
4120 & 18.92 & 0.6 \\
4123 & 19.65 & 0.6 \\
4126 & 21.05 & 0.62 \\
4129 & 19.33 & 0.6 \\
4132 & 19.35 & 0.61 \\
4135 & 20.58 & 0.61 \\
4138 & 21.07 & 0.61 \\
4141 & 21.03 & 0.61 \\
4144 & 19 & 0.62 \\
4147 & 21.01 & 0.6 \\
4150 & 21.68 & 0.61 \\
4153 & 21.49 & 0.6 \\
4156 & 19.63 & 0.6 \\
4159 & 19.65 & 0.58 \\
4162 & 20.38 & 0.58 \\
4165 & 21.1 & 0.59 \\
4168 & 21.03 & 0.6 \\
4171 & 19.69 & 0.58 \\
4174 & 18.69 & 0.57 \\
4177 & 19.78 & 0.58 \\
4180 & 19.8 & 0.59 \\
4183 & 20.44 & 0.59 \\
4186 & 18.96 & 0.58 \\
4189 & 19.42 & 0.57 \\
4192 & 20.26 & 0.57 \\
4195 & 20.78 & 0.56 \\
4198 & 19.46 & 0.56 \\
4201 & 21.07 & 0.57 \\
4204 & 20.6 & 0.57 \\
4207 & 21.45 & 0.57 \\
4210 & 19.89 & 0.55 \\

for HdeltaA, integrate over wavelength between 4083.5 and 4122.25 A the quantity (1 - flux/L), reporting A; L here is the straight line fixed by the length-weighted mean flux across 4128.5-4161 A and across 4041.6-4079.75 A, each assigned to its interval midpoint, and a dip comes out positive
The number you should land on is 6.72 A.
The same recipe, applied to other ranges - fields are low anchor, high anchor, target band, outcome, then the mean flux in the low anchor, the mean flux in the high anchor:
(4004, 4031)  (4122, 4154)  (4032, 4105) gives 4.9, 21.4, 20.5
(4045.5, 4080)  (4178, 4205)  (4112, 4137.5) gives 1.2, 21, 20.1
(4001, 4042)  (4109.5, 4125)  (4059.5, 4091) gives -0.5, 21.2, 18.8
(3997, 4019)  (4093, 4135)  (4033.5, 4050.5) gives -0.9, 21.4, 17.6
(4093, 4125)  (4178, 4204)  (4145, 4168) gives -2.4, 16.9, 20.1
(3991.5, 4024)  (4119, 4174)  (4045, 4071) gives -0.5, 21.2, 20.3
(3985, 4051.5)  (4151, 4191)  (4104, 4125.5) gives 2.6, 21.1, 20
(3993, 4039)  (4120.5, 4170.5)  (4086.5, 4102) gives 3.1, 21.2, 20.4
